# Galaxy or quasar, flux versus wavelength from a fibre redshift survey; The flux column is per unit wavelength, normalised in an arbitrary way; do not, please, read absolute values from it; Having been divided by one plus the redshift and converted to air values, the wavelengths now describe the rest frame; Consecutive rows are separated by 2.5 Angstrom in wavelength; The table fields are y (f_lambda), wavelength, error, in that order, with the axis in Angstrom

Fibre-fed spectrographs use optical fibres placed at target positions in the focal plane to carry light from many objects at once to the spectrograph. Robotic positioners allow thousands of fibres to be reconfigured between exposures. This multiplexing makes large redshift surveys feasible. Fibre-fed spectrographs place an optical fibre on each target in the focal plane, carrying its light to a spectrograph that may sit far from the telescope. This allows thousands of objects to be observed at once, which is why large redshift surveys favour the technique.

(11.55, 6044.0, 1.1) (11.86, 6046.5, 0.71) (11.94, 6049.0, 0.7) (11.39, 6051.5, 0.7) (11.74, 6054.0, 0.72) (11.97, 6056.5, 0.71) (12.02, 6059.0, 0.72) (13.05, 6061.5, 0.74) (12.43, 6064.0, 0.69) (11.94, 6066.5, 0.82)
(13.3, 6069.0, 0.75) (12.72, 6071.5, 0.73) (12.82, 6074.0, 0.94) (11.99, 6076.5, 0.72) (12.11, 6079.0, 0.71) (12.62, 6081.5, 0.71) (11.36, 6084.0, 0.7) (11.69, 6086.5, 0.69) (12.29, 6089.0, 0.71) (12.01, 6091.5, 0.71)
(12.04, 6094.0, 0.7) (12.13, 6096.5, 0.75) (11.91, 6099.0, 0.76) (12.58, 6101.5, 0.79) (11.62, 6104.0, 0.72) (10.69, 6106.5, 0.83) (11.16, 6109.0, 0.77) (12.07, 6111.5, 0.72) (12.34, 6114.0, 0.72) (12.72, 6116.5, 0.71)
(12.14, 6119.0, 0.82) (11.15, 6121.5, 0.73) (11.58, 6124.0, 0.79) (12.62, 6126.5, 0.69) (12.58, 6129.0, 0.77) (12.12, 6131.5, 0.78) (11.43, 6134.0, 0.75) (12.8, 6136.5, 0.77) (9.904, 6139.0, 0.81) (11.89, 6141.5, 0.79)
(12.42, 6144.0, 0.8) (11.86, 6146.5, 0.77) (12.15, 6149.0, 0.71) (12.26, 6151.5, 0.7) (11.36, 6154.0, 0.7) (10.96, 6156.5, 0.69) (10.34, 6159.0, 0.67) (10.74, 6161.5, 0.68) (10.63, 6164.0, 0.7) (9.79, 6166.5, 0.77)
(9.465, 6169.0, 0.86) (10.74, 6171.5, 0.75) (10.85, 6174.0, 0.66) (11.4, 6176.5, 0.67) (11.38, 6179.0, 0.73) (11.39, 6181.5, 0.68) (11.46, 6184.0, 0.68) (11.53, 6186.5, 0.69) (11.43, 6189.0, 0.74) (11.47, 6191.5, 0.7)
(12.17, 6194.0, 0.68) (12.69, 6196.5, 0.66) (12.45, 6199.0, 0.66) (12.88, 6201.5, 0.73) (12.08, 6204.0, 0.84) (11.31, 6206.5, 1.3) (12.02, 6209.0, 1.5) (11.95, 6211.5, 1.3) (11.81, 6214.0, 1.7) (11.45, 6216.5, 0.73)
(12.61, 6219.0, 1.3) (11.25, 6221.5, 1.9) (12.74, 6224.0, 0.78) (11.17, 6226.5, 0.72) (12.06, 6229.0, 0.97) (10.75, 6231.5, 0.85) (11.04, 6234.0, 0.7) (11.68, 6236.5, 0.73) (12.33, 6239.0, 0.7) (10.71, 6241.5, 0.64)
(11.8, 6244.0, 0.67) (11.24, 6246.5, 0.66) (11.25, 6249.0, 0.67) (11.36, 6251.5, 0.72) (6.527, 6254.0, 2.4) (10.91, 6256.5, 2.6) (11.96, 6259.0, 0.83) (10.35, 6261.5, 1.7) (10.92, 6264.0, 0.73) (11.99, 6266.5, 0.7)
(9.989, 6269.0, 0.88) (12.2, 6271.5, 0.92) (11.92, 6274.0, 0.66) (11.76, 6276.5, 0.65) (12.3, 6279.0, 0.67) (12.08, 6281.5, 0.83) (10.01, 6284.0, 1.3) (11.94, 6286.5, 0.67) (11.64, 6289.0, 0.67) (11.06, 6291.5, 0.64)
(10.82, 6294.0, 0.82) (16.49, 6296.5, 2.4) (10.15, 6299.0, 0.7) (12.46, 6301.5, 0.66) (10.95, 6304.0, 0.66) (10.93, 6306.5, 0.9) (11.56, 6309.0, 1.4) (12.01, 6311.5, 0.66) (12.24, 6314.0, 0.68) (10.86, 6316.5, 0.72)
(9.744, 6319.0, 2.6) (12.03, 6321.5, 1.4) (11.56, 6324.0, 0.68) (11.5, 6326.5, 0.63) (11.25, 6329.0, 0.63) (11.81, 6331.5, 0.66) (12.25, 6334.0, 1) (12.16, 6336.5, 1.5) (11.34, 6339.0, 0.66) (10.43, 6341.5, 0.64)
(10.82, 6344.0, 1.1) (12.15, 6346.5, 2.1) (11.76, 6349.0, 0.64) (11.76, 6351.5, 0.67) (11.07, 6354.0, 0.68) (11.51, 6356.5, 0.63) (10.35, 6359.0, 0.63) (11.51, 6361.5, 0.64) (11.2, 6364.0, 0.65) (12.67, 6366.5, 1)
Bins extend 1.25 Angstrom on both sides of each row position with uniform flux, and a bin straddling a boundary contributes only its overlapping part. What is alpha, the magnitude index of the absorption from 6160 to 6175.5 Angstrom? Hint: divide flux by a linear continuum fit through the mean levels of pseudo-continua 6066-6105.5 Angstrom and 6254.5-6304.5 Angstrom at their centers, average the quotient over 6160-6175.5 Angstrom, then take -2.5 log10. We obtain 0.149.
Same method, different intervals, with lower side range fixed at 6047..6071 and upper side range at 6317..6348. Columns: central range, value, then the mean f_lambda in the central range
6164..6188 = 0.09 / 10.9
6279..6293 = 0.01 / 11.4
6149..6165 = 0.07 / 11.1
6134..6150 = 0.01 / 11.8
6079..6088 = 0.02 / 11.9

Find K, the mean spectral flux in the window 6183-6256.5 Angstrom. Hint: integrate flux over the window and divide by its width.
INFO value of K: 11.5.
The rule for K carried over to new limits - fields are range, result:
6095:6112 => 11.7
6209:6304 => 11.5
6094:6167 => 11.7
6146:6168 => 11.1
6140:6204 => 11.4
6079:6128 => 11.9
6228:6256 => 11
